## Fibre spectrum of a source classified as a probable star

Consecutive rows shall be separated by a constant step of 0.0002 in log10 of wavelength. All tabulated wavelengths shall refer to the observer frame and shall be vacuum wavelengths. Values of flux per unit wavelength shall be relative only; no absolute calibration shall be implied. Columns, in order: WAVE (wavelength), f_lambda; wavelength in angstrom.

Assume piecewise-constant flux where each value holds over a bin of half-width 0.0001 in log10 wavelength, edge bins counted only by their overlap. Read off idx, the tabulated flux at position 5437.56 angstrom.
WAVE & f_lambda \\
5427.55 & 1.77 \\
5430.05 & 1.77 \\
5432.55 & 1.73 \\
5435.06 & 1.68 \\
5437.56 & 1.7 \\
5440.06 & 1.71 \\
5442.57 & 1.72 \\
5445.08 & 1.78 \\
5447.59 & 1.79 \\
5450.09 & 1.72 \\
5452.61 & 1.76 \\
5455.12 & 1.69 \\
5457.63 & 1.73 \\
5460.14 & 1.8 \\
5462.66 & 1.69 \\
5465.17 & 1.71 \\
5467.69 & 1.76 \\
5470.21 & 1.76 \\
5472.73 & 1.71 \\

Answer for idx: 1.7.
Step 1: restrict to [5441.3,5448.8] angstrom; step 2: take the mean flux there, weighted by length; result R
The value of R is 1.76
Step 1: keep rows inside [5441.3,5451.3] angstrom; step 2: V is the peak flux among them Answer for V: 1.79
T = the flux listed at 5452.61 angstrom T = 1.76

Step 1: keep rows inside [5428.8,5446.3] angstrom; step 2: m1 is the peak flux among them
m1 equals 1.78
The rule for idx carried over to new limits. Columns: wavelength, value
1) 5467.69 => 1.76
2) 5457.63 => 1.73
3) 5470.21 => 1.76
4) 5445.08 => 1.78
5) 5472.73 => 1.71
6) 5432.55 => 1.73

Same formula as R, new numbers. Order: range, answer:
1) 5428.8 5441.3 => 1.72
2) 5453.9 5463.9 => 1.73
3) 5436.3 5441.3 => 1.71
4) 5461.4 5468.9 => 1.72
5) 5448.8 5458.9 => 1.73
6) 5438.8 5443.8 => 1.72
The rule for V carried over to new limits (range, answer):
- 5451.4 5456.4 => 1.76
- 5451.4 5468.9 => 1.8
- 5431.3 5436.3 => 1.73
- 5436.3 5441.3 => 1.71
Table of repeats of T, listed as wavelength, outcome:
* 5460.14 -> 1.8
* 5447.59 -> 1.79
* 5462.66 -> 1.69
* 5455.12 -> 1.69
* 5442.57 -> 1.72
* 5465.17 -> 1.71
